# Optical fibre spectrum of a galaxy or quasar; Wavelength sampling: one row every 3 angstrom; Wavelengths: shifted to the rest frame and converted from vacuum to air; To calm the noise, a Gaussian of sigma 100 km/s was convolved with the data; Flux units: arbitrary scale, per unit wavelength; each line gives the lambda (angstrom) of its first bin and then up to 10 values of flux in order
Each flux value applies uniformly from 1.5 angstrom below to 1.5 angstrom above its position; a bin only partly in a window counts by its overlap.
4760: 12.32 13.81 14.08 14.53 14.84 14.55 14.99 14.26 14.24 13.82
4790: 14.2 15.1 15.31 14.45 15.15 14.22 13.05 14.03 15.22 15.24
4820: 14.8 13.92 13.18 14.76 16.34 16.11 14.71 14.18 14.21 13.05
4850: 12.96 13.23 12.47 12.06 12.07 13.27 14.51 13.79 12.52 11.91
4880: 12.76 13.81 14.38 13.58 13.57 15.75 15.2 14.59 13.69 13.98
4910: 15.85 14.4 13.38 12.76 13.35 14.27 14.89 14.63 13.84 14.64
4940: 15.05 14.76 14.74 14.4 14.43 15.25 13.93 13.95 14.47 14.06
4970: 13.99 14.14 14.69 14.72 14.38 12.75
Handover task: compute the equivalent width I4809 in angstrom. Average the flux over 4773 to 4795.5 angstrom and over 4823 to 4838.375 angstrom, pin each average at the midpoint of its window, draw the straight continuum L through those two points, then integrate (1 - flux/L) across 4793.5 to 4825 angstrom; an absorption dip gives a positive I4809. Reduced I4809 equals 0.4 angstrom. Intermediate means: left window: 14.5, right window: 14.9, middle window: 14.5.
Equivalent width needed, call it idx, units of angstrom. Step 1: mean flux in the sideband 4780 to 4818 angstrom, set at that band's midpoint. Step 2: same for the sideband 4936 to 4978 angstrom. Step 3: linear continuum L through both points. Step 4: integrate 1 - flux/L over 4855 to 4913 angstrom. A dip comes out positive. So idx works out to 3.1 angstrom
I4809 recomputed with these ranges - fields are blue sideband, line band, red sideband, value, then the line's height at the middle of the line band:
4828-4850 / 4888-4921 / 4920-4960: 0.6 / 14.5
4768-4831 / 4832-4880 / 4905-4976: 3.1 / 14.4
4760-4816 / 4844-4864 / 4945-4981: 2.2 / 14.4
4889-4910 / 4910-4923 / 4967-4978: 0.6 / 14.4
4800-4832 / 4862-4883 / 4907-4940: 1.8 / 14.3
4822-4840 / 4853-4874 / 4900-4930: 2.2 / 14.6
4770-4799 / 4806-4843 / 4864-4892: -1.4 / 14.1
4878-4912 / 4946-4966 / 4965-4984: -0.2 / 14.3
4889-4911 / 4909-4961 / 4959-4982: 0.2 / 14.4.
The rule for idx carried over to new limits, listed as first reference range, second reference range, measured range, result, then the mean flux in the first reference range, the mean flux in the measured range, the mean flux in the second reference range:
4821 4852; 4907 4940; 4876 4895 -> 0.9 angstrom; 14.3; 13.6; 14.2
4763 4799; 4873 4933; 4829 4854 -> -0.3 angstrom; 14.5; 14.4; 14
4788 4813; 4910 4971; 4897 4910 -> -0.2 angstrom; 14.4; 14.5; 14.3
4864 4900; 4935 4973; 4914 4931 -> 0.4 angstrom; 13.8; 13.8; 14.5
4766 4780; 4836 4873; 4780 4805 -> -0.4 angstrom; 14.6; 14.6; 13.4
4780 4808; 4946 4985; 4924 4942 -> -0.3 angstrom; 14.5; 14.6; 14.3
